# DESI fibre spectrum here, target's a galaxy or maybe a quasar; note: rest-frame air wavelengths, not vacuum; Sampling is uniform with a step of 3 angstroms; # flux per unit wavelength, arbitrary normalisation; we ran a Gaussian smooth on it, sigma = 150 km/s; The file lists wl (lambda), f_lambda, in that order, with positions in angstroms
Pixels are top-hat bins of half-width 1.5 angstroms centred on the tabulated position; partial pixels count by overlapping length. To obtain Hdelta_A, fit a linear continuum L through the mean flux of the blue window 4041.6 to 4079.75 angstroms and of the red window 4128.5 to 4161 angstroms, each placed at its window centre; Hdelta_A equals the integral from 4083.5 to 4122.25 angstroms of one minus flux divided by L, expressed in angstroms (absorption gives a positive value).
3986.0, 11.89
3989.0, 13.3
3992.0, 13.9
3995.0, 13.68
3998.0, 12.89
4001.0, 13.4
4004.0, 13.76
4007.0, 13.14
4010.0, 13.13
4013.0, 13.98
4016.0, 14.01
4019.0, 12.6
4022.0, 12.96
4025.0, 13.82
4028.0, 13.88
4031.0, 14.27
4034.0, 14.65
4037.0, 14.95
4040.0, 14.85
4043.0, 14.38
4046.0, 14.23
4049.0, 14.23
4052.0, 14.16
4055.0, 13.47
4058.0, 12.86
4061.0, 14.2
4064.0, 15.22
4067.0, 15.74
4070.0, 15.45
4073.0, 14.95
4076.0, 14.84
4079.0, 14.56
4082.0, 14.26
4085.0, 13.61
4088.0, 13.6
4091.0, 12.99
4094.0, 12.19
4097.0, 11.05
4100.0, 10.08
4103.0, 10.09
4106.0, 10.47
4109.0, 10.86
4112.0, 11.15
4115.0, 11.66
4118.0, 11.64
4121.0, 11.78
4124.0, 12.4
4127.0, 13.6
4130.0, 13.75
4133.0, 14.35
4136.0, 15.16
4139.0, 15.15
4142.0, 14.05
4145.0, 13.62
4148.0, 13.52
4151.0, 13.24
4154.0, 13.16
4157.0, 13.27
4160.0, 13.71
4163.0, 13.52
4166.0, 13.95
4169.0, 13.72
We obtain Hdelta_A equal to 7.0 angstroms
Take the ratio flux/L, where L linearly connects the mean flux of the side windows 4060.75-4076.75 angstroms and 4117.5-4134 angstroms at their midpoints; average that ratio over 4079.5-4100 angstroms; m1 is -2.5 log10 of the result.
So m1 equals 0.12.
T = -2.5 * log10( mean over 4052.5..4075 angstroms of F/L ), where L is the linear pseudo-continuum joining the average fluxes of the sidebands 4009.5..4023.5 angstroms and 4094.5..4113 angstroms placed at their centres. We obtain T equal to -0.22 mag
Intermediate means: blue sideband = 13.4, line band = 14.5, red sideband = 10.7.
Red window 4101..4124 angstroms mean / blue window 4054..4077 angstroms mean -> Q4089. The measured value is 0.76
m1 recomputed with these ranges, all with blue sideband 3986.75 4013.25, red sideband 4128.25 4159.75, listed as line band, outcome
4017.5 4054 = -0.04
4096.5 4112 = 0.29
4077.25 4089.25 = -0.03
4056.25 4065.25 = -0.03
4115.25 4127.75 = 0.14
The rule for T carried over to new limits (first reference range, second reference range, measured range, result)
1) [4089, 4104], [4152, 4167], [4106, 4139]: -0.03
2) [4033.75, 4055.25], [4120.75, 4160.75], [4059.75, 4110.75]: 0.07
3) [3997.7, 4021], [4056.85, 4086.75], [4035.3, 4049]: -0.04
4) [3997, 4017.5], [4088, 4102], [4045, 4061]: -0.10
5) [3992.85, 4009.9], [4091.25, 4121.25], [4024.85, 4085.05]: -0.18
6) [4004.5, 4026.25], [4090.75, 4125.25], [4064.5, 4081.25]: -0.24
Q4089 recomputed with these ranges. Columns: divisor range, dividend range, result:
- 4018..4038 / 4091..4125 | 0.81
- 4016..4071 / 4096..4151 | 0.88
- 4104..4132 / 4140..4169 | 1.14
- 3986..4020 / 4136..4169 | 1.03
